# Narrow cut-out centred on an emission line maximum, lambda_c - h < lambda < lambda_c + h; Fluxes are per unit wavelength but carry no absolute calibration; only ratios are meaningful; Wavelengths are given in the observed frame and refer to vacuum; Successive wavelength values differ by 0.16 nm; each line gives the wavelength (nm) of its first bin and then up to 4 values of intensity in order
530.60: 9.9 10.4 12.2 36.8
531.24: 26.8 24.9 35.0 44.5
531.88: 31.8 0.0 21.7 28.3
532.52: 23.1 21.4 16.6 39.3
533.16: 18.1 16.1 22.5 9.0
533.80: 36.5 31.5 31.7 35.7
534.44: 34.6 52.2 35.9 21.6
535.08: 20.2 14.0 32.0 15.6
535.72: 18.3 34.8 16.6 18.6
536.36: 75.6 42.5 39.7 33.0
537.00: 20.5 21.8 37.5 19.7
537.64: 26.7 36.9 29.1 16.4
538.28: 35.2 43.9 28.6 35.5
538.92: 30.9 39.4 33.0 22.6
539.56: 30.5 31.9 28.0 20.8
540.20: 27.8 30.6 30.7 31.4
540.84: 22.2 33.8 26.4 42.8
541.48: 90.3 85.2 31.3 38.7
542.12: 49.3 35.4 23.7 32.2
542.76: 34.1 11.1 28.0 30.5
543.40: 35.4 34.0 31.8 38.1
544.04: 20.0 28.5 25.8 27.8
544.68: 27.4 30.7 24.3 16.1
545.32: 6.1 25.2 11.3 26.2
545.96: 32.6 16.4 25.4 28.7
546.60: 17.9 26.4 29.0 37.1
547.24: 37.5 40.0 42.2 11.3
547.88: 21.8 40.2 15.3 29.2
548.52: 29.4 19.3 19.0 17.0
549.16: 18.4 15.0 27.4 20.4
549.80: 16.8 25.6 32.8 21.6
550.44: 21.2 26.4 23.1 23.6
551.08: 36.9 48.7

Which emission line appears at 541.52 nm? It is [O III] 5007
